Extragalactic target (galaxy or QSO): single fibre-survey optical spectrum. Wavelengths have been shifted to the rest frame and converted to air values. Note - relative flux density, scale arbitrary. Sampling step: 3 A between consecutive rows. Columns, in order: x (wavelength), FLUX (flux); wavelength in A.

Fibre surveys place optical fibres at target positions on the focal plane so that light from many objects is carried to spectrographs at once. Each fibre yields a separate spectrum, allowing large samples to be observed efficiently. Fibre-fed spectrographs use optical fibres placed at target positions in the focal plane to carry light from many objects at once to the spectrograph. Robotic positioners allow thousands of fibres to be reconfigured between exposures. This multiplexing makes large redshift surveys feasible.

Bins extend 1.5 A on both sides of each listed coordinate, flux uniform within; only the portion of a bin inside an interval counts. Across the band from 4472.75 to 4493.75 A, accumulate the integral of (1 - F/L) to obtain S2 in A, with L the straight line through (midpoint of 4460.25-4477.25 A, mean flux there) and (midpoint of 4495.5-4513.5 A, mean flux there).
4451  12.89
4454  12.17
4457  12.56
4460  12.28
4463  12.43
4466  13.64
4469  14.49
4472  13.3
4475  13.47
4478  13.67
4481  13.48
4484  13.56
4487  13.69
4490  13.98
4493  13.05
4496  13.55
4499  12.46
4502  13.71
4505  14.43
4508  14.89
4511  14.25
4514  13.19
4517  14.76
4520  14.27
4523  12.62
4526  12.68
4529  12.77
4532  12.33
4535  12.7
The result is 0.0 A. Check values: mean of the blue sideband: 13.4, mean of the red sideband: 13.9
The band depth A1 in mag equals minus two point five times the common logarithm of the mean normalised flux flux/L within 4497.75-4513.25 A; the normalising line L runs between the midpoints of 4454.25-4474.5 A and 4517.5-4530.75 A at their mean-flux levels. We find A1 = -0.06 mag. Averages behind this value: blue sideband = 13.1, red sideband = 13.2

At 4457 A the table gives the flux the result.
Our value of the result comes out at 12.56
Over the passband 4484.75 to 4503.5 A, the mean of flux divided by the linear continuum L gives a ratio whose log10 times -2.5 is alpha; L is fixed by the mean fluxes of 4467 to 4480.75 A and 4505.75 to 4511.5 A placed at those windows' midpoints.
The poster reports 0.06 mag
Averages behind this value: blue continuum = 13.7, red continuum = 14.6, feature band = 13.4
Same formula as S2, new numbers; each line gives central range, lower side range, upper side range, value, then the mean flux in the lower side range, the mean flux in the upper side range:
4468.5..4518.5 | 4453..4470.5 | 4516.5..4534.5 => -2.7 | 12.9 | 13.1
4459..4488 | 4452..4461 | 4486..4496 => -1.0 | 12.4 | 13.6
